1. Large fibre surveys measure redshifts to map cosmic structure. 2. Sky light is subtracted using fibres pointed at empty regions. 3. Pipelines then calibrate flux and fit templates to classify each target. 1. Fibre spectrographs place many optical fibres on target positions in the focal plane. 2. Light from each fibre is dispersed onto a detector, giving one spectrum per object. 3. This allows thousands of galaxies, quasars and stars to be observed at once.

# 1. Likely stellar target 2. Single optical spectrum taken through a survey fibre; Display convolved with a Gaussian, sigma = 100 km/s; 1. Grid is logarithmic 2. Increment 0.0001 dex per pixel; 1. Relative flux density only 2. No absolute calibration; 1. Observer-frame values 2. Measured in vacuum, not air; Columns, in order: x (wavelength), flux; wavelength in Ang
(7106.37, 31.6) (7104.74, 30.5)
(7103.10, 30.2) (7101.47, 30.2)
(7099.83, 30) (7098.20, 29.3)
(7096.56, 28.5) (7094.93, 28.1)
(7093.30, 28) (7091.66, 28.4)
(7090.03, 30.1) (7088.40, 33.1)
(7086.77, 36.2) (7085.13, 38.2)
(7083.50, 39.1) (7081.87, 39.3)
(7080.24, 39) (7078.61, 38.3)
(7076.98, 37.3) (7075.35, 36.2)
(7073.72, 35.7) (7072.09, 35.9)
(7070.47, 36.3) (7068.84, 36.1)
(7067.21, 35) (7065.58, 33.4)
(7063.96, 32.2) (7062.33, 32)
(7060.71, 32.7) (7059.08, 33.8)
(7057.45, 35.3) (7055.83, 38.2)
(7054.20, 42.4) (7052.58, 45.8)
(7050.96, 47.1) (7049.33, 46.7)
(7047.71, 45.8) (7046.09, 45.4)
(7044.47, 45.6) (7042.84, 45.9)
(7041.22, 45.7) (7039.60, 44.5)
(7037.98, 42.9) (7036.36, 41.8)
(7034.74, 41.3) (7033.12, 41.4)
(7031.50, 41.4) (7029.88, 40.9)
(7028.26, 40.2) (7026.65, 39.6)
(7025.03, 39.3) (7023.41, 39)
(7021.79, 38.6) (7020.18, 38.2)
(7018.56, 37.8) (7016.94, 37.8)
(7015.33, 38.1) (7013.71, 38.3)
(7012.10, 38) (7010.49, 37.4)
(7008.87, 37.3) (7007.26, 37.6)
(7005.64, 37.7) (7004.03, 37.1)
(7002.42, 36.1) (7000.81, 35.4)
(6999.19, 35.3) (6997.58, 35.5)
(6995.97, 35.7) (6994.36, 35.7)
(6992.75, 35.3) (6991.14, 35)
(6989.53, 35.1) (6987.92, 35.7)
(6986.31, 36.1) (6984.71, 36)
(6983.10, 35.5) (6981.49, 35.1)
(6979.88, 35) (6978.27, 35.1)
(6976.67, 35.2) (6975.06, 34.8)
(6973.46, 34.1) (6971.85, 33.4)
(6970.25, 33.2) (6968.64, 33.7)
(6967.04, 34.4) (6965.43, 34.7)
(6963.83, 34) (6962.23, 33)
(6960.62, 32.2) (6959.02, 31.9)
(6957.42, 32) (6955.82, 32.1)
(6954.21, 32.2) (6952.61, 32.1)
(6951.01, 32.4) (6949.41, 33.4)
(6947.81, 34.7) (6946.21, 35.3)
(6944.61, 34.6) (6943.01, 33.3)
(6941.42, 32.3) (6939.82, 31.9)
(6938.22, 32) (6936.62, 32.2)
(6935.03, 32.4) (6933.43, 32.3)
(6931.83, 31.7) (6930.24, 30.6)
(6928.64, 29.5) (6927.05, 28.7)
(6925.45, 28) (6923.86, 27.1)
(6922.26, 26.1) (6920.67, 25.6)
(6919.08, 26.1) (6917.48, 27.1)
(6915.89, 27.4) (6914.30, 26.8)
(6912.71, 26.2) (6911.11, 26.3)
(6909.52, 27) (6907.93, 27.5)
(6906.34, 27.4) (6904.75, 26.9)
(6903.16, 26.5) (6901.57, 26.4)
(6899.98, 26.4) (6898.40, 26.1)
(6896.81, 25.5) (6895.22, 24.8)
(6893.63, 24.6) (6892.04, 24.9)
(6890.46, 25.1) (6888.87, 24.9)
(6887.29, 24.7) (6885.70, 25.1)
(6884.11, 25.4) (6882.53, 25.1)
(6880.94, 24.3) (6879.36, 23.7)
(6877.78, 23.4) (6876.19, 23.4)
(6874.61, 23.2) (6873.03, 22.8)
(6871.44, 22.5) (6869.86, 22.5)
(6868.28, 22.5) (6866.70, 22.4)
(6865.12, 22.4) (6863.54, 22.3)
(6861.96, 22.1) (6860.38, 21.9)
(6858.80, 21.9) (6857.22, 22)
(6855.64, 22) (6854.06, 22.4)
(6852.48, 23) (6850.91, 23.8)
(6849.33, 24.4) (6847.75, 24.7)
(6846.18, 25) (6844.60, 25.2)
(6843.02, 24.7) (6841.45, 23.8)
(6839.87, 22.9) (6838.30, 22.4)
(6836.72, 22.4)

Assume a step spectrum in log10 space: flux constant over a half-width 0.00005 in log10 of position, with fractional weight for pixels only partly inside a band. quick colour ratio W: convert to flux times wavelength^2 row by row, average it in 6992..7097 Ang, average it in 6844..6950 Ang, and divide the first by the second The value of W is 1.49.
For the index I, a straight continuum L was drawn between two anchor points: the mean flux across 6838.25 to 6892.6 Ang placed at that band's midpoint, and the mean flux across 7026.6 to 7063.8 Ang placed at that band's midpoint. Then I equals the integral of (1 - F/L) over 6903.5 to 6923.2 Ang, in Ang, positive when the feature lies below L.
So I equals 1.1 Ang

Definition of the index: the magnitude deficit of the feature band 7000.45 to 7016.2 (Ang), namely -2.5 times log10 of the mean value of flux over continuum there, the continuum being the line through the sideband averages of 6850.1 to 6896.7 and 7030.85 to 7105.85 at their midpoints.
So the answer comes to -0.14 mag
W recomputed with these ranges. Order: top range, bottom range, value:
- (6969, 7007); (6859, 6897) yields 1.54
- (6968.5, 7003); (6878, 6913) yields 1.41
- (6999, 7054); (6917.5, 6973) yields 1.31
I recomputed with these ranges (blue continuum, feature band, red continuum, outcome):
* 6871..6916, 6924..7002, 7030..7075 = -4.5 Ang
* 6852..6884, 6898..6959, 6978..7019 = -1.2 Ang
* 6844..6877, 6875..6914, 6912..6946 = 1.2 Ang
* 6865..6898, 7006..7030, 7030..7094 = -2.3 Ang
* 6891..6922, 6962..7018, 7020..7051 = 1.7 Ang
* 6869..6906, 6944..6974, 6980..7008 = -1.1 Ang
